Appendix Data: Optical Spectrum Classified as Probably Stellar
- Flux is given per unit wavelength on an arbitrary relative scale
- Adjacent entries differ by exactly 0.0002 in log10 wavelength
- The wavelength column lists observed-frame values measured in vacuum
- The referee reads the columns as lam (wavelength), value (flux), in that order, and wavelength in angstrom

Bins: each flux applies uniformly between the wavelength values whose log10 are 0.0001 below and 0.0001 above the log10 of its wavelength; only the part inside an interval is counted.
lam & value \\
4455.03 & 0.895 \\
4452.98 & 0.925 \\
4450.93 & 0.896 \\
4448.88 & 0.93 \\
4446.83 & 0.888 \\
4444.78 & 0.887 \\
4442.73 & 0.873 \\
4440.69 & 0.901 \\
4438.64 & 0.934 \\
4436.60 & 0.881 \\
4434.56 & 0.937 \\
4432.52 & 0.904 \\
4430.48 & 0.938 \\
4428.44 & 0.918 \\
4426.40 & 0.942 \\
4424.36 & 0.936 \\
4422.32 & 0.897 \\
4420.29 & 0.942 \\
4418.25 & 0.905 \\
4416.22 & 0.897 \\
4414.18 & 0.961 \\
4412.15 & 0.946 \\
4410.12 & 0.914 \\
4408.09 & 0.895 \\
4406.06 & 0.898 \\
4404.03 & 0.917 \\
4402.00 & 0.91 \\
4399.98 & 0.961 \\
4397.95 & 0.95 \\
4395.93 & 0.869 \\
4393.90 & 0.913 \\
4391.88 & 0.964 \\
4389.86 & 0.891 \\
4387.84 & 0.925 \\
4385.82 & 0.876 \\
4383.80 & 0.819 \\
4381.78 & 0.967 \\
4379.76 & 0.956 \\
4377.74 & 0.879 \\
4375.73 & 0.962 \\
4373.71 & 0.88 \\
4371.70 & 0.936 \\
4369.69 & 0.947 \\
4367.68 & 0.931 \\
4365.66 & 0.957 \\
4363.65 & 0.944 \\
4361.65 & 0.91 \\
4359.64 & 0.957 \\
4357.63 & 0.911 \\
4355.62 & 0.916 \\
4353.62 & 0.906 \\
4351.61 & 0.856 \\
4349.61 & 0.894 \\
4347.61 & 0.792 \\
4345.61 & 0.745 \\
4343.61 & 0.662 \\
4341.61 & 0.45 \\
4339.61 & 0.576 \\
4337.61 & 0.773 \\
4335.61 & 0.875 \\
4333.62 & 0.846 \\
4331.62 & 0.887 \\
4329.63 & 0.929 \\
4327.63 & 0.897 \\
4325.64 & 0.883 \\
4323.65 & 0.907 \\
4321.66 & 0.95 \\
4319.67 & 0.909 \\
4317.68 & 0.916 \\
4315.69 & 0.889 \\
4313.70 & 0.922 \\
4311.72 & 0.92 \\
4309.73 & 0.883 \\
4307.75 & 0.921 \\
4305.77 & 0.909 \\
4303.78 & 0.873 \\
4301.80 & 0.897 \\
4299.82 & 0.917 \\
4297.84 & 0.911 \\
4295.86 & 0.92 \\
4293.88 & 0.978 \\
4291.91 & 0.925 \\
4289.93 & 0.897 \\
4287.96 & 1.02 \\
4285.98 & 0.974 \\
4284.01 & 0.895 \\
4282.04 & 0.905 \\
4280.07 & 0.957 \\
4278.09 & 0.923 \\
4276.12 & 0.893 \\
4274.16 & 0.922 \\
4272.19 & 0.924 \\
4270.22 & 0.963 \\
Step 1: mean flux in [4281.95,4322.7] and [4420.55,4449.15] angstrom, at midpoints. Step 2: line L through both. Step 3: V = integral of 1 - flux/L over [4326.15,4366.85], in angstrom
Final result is 3.7 angstrom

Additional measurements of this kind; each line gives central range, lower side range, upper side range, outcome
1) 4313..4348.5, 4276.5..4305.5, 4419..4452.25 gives 3.9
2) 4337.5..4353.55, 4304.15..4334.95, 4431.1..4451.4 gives 3.1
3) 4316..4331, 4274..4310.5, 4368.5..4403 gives 0.2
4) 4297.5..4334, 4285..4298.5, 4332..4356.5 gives -1.5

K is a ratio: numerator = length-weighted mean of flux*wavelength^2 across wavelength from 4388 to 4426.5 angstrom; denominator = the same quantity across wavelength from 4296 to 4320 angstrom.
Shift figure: 1.1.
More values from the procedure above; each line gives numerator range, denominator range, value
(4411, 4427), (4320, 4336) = 1.08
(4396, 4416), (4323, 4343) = 1.20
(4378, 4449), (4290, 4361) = 1.10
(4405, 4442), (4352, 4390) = 1.02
